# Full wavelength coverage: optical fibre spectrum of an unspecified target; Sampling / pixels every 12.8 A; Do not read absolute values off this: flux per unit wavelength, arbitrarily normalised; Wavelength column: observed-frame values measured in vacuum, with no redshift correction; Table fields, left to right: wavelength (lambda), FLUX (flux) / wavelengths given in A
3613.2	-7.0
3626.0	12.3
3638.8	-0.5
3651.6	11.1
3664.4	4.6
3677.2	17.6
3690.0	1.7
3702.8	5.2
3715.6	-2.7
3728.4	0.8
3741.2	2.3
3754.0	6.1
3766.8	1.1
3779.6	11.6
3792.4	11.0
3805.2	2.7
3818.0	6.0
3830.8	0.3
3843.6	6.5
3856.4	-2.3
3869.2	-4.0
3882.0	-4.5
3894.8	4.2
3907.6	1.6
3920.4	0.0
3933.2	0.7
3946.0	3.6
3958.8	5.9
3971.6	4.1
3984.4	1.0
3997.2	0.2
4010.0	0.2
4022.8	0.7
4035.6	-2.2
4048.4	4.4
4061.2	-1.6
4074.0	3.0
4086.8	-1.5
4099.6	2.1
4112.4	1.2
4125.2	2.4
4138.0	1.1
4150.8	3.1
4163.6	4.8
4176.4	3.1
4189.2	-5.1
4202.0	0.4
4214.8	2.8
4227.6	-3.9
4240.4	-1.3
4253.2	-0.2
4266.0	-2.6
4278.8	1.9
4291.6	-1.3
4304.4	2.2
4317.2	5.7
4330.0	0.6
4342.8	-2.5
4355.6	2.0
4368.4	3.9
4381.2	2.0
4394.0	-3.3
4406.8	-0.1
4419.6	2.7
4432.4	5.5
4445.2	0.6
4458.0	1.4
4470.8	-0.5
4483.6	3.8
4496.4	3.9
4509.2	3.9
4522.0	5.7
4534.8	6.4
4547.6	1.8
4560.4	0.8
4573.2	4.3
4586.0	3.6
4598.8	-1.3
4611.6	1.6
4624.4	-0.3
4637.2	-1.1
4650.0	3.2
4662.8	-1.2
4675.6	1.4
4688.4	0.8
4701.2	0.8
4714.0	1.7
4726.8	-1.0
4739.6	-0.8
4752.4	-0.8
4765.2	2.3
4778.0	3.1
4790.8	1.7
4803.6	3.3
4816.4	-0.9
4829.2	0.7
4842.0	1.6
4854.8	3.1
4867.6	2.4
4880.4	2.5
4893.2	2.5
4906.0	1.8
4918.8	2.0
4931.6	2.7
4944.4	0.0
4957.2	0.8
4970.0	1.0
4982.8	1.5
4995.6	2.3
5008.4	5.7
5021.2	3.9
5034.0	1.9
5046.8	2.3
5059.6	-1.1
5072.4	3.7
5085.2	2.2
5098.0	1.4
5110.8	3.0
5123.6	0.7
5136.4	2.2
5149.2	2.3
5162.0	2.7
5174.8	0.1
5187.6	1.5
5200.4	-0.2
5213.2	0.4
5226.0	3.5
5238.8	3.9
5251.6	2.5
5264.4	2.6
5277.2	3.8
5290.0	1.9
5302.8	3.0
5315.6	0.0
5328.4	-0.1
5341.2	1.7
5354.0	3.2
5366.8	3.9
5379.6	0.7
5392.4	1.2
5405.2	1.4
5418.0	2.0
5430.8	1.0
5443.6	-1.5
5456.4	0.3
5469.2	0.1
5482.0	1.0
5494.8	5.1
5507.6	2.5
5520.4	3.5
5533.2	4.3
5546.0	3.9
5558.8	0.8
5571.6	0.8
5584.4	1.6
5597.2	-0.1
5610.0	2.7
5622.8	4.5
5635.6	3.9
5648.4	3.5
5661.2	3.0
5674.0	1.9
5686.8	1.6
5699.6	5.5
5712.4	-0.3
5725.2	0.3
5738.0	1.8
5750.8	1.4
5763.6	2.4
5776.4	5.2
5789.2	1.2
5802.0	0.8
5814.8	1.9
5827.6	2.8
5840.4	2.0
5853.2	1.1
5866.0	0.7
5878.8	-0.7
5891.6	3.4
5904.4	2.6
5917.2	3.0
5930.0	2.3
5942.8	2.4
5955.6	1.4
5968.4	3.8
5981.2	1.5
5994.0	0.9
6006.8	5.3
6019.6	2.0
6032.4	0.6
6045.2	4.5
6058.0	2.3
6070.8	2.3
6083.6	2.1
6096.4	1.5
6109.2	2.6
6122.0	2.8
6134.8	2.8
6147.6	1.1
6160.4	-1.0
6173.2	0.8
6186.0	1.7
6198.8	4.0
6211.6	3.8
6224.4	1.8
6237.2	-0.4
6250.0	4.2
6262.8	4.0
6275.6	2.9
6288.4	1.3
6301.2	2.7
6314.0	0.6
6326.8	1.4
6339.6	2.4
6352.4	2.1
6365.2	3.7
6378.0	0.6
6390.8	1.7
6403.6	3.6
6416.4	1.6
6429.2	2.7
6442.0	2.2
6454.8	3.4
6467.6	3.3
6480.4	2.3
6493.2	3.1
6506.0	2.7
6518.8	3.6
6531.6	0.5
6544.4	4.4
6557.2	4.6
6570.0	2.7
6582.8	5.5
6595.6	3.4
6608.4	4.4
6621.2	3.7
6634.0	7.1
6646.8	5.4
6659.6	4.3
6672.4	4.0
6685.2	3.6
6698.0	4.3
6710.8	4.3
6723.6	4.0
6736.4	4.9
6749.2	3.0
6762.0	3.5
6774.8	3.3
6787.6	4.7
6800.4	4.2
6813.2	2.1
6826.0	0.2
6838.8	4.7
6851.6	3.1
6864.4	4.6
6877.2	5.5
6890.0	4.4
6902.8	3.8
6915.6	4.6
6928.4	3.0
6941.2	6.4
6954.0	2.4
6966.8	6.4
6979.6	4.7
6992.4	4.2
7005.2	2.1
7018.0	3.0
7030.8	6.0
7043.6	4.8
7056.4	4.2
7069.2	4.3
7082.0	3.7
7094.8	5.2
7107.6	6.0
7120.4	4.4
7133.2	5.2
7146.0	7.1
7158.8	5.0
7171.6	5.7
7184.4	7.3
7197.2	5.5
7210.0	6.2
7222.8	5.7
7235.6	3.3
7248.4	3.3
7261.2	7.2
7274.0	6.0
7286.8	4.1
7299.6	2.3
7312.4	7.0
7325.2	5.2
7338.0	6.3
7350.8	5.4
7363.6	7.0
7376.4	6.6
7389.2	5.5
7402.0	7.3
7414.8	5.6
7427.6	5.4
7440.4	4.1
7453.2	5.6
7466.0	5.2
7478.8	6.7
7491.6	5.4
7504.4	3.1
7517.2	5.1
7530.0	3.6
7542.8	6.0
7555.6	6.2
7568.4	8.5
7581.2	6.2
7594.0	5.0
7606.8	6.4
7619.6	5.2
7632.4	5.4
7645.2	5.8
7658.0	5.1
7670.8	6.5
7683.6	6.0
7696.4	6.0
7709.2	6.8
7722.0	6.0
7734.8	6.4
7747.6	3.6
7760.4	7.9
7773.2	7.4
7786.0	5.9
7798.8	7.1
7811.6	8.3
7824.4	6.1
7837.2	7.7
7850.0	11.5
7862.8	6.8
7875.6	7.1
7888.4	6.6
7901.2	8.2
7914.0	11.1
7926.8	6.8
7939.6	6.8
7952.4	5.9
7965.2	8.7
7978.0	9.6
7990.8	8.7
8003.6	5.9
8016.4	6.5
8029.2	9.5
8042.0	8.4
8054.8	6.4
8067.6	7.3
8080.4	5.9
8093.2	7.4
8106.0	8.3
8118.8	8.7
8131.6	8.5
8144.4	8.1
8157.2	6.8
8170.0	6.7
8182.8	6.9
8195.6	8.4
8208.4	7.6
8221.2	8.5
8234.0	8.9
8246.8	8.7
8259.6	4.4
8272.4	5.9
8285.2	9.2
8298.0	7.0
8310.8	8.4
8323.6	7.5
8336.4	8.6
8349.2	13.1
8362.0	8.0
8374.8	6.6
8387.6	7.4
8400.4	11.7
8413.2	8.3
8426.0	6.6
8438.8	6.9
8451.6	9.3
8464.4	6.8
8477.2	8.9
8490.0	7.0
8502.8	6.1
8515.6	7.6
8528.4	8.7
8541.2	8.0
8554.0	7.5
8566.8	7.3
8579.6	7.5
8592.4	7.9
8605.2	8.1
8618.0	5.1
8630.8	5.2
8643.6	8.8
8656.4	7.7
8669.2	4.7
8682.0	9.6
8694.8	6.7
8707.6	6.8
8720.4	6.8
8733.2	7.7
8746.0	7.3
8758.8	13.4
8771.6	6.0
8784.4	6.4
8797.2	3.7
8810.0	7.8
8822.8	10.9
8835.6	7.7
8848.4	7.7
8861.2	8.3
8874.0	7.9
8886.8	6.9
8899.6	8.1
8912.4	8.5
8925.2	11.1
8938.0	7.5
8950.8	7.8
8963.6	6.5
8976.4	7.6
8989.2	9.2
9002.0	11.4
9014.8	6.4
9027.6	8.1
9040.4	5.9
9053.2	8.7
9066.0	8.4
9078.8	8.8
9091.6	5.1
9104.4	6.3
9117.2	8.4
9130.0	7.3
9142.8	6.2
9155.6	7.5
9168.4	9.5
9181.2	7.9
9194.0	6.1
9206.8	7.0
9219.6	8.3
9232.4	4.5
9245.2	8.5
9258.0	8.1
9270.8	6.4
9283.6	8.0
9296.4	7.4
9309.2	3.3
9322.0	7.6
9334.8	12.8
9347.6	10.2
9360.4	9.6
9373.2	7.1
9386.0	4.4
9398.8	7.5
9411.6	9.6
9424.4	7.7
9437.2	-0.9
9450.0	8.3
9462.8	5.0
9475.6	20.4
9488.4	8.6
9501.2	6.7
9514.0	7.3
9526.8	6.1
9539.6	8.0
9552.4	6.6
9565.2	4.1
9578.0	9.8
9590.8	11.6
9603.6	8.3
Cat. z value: 0.78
